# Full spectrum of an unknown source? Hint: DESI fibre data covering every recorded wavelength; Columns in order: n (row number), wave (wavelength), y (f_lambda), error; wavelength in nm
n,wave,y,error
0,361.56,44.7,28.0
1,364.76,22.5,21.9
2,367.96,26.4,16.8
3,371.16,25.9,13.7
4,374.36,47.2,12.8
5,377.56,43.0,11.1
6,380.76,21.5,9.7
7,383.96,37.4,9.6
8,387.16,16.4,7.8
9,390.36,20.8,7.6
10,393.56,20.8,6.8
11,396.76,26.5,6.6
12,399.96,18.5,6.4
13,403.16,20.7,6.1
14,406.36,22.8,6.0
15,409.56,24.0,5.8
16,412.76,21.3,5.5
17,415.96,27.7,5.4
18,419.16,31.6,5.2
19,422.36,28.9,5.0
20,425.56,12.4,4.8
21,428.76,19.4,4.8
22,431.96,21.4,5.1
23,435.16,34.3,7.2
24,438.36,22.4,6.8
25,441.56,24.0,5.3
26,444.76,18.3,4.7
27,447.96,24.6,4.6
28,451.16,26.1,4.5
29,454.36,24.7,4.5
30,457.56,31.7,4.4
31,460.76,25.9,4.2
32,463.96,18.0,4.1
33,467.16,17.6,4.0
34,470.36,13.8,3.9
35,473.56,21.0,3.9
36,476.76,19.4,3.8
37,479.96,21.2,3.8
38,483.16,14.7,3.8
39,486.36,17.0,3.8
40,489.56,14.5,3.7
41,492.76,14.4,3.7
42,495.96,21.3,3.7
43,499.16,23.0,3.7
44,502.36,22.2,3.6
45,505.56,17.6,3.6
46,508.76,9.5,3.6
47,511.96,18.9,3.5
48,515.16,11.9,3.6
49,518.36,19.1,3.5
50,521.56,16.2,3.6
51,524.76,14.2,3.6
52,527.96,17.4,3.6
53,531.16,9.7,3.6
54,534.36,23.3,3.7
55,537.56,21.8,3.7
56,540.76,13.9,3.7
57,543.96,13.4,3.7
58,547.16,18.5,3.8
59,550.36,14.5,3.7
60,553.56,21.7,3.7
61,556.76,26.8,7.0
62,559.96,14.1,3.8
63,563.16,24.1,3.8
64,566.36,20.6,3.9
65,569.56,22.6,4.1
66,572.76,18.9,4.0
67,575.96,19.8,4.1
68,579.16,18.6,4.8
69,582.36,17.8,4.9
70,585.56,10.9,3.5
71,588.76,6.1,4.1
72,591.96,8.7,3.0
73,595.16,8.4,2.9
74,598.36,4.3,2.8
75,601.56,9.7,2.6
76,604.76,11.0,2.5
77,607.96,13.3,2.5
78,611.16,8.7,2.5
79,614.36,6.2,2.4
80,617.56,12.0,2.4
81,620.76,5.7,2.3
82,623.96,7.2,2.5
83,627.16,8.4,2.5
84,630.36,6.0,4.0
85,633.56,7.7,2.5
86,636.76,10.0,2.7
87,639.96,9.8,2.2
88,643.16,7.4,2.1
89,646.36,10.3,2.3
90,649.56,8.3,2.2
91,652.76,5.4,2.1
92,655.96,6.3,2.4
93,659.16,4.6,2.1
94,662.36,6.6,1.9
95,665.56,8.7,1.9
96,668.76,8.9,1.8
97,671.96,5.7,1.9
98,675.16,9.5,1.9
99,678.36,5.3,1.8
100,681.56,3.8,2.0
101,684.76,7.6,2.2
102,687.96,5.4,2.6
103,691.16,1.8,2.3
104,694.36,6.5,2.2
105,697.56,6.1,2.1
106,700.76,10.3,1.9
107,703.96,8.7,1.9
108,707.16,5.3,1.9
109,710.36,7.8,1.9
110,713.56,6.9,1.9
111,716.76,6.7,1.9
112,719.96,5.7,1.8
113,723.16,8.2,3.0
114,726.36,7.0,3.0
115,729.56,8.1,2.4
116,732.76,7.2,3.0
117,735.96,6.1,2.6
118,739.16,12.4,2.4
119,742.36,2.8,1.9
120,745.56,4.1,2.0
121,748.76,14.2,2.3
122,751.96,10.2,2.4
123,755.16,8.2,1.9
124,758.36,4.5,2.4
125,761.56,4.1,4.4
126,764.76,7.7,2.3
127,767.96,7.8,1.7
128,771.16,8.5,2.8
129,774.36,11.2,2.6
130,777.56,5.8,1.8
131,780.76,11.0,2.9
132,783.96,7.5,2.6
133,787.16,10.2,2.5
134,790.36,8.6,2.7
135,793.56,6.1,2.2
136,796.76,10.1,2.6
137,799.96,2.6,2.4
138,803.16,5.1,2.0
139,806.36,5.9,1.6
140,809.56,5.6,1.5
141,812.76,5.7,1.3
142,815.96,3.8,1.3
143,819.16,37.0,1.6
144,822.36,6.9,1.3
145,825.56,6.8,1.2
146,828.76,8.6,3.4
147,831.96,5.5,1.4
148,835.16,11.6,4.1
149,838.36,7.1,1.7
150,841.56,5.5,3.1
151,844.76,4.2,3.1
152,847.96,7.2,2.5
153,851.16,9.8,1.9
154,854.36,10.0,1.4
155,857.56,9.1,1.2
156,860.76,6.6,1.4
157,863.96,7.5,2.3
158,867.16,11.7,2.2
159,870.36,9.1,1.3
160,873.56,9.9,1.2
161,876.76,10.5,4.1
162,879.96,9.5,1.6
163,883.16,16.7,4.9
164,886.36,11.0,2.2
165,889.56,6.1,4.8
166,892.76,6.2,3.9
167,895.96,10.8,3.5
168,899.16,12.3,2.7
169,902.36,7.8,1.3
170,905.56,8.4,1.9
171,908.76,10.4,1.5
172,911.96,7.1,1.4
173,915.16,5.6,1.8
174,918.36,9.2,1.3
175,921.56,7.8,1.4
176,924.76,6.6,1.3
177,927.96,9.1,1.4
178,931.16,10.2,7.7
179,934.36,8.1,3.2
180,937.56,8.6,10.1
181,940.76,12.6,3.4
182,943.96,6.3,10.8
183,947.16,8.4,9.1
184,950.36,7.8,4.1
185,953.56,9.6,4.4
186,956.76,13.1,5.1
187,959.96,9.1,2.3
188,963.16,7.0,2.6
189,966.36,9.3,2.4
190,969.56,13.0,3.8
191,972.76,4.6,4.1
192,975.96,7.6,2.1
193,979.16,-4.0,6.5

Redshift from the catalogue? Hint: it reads 1.199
